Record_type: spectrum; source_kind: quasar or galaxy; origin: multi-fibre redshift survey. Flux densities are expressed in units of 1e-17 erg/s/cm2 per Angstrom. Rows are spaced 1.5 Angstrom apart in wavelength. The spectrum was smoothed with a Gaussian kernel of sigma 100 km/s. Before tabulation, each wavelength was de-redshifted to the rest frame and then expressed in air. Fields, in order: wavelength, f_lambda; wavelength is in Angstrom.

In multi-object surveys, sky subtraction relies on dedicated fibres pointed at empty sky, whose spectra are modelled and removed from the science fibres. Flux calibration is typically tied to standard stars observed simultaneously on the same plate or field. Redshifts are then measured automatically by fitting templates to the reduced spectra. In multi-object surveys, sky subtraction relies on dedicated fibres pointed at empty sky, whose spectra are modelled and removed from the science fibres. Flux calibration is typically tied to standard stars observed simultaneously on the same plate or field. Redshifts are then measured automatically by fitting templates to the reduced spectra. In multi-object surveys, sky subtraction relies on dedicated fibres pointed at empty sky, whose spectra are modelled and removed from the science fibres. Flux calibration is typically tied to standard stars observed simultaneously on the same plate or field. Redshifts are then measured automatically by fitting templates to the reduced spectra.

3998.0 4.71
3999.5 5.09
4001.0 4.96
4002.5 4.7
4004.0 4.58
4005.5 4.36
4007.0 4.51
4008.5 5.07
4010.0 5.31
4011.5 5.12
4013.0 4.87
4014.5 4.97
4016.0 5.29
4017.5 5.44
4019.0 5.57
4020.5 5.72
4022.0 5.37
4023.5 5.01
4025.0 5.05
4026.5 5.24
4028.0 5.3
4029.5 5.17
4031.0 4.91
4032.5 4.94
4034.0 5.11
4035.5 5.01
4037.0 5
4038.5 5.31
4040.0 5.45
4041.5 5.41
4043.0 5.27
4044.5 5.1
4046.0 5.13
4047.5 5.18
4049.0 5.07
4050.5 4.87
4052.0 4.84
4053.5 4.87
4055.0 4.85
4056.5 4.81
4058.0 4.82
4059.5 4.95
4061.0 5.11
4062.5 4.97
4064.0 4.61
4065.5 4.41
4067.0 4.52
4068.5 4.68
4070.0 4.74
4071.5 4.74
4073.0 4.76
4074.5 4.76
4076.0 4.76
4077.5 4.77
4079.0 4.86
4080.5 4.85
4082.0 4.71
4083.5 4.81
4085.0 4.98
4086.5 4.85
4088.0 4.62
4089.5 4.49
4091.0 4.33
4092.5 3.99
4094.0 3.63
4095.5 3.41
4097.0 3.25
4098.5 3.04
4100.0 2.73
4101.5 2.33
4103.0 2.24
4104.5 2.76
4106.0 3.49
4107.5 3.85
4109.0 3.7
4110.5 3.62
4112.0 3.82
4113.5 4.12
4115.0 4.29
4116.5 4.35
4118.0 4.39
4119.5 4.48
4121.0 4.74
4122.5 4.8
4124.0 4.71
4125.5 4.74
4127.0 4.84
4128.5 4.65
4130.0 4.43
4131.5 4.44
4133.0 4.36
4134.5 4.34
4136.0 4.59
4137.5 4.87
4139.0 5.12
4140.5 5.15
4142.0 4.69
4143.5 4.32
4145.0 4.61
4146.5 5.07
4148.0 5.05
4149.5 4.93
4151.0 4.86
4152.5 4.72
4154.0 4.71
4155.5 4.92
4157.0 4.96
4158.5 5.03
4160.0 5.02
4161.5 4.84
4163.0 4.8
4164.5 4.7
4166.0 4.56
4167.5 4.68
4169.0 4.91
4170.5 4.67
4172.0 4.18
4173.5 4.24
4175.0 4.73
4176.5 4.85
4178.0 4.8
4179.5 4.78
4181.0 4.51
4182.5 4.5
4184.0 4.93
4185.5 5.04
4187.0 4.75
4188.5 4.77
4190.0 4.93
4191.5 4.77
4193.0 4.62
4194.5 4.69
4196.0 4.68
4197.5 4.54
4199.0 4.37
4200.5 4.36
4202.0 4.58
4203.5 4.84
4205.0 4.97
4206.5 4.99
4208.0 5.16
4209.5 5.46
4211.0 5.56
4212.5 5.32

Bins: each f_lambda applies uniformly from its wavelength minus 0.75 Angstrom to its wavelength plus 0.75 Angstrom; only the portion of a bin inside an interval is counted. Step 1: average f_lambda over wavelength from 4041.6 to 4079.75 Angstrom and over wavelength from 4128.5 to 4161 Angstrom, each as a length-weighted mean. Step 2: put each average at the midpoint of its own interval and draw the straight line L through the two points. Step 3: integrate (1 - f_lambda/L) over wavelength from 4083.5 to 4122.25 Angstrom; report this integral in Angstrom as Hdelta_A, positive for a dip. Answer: 7.8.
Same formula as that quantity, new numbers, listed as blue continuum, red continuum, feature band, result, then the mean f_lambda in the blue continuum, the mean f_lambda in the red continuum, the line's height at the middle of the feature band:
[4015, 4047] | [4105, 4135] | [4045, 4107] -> 5.12 Angstrom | 5.23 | 4.29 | 4.76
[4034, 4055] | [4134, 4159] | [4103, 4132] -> 4.33 Angstrom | 5.11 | 4.82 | 4.9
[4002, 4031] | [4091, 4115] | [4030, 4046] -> -1.68 Angstrom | 5.09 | 3.39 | 4.66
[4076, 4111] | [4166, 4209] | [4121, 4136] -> -1.41 Angstrom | 3.9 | 4.71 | 4.2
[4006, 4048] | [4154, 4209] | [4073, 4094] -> 1.56 Angstrom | 5.17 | 4.74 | 5.01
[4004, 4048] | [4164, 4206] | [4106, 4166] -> 2.79 Angstrom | 5.13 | 4.68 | 4.82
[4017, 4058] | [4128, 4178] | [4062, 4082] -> 1.18 Angstrom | 5.14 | 4.73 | 5.02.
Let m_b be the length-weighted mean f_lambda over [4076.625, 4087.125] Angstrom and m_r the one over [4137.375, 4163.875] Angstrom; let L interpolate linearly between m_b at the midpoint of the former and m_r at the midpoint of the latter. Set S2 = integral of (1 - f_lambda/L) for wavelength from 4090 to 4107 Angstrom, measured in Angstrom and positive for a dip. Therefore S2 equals 5.7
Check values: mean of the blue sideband 4.83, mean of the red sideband 4.87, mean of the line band 3.23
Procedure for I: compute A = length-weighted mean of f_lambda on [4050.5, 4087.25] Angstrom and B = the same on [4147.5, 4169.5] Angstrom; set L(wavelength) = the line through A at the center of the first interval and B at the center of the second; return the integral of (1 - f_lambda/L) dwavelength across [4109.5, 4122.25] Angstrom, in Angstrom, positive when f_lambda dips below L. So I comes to 1.5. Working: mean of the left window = 4.79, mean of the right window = 4.84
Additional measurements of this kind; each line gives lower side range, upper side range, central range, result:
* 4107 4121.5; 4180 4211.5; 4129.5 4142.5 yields -1.1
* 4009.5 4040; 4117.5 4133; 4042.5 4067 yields 0.5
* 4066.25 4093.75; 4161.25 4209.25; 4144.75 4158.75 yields -0.6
